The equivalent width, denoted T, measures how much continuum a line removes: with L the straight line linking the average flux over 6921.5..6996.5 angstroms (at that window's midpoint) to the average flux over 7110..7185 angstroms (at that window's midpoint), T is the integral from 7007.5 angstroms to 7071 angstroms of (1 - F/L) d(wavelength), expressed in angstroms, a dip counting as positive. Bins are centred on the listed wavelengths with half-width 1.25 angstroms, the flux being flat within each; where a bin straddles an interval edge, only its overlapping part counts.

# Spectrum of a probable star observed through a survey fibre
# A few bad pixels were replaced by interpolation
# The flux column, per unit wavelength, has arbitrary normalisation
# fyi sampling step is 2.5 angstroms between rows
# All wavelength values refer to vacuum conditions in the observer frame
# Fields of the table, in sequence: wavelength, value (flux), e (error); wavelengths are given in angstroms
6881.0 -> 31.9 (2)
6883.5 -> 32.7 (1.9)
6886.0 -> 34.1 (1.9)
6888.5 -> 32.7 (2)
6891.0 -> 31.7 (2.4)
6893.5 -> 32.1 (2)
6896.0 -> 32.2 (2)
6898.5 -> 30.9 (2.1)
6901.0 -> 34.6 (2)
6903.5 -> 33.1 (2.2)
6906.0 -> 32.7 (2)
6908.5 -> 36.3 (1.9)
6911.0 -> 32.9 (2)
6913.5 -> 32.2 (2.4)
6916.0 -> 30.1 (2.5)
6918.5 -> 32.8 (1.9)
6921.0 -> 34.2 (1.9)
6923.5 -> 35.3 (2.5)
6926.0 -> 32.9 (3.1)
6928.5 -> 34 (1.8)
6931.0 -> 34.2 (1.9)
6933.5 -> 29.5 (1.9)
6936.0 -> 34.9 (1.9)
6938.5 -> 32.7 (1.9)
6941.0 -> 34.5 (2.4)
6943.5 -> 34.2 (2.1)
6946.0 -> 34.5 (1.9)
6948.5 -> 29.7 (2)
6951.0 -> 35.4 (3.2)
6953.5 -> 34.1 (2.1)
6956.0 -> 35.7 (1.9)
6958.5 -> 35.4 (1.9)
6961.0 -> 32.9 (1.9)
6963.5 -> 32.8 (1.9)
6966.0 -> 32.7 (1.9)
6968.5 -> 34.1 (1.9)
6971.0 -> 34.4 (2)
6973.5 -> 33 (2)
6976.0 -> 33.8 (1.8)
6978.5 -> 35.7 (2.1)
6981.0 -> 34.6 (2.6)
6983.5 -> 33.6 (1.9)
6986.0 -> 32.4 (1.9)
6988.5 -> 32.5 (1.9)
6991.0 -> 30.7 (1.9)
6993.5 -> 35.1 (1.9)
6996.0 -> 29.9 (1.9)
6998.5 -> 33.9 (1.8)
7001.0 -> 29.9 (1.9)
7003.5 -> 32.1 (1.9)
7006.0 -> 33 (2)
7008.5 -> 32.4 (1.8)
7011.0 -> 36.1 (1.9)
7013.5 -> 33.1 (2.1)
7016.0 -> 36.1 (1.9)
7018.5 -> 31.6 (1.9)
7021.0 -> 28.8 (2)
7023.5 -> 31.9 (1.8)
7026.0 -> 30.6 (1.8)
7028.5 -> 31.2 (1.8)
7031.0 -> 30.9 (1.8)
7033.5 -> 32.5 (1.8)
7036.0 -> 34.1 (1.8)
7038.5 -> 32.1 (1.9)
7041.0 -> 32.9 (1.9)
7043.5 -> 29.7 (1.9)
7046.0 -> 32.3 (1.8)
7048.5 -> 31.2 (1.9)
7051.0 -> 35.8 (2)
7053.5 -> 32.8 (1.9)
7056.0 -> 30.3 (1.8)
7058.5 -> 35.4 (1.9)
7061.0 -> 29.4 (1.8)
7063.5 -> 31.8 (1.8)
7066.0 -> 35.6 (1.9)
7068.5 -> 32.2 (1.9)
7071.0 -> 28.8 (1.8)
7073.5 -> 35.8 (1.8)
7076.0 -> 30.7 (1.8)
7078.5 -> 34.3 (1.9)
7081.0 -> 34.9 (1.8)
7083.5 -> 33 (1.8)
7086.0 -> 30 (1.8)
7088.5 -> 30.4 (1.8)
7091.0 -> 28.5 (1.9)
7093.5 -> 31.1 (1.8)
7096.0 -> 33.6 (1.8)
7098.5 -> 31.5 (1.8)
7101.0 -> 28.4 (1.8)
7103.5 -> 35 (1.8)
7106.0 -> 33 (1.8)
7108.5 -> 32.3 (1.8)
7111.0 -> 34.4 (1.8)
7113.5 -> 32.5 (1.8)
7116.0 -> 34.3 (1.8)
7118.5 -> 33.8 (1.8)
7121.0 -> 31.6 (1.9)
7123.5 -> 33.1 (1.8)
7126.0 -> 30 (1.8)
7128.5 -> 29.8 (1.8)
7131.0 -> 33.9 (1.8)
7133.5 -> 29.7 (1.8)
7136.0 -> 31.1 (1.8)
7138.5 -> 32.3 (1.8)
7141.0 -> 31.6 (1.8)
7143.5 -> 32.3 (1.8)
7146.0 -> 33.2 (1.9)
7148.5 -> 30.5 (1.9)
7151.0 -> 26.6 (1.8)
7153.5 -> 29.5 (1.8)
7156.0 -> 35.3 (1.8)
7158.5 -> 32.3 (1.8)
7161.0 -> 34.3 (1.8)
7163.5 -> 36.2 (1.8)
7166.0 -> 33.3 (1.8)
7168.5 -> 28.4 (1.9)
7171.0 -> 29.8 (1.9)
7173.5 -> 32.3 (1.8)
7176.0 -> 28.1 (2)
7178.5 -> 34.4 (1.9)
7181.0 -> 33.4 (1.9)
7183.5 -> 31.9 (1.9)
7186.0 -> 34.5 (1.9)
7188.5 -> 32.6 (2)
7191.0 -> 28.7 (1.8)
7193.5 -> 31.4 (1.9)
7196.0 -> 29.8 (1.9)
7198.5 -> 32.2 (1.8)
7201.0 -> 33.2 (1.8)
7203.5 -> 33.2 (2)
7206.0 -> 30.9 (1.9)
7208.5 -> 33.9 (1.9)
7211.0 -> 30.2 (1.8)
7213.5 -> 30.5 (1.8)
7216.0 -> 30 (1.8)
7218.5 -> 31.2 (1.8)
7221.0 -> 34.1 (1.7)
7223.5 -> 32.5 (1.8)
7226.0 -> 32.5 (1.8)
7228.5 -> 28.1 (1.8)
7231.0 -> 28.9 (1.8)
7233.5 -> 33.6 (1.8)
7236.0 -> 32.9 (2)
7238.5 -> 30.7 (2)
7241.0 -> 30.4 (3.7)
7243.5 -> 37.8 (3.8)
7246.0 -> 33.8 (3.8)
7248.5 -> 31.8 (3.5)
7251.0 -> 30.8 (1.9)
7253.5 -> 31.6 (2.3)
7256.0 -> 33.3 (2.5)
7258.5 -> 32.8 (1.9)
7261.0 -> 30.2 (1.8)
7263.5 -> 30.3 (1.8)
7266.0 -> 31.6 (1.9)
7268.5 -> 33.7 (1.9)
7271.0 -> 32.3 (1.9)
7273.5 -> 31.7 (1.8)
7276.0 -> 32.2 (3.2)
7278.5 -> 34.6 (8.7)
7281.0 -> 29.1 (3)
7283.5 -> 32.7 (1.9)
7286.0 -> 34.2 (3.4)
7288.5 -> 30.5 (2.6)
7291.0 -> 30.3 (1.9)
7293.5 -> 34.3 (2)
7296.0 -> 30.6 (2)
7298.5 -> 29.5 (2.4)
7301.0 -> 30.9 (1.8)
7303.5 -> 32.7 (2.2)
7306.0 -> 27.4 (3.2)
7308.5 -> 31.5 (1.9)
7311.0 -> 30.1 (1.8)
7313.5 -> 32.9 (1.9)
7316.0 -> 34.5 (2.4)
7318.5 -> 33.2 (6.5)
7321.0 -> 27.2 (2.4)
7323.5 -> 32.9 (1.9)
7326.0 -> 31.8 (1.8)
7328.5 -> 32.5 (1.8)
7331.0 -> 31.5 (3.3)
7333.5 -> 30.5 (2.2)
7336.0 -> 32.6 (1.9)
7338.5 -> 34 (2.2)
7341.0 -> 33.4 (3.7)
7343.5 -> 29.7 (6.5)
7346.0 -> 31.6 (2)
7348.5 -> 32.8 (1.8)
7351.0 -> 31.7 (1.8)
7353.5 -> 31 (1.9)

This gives 1.0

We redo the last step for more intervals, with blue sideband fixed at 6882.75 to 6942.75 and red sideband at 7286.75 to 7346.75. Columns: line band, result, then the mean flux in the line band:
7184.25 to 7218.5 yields 0.38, 31.6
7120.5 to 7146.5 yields 0.46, 31.7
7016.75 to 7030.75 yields 0.70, 31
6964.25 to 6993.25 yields -0.57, 33.5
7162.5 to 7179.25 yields 0.23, 31.6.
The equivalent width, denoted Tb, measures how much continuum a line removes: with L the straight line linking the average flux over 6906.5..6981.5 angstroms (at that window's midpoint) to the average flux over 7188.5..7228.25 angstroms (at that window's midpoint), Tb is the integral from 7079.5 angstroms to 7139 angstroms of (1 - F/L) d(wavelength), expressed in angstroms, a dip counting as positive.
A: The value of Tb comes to 0.6 angstroms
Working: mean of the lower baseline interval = 33.6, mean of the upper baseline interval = 31.6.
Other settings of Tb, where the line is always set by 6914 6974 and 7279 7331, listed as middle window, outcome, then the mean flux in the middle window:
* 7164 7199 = 0.65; 31.6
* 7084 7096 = 0.78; 30.6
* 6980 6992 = 0.18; 32.8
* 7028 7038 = 0.23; 32.2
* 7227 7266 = 0.02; 31.8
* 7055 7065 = 0.30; 31.9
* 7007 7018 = -0.36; 34.2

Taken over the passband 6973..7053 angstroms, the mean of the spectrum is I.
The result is 32.6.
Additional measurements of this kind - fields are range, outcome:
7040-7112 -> 32.2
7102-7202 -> 32.1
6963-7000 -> 33.3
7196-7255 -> 31.9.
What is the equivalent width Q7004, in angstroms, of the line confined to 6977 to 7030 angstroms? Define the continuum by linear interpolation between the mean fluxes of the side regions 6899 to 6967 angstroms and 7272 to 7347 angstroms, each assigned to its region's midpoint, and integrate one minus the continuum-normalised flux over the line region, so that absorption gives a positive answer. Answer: 0.8 angstroms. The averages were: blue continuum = 33.5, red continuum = 31.7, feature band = 32.6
